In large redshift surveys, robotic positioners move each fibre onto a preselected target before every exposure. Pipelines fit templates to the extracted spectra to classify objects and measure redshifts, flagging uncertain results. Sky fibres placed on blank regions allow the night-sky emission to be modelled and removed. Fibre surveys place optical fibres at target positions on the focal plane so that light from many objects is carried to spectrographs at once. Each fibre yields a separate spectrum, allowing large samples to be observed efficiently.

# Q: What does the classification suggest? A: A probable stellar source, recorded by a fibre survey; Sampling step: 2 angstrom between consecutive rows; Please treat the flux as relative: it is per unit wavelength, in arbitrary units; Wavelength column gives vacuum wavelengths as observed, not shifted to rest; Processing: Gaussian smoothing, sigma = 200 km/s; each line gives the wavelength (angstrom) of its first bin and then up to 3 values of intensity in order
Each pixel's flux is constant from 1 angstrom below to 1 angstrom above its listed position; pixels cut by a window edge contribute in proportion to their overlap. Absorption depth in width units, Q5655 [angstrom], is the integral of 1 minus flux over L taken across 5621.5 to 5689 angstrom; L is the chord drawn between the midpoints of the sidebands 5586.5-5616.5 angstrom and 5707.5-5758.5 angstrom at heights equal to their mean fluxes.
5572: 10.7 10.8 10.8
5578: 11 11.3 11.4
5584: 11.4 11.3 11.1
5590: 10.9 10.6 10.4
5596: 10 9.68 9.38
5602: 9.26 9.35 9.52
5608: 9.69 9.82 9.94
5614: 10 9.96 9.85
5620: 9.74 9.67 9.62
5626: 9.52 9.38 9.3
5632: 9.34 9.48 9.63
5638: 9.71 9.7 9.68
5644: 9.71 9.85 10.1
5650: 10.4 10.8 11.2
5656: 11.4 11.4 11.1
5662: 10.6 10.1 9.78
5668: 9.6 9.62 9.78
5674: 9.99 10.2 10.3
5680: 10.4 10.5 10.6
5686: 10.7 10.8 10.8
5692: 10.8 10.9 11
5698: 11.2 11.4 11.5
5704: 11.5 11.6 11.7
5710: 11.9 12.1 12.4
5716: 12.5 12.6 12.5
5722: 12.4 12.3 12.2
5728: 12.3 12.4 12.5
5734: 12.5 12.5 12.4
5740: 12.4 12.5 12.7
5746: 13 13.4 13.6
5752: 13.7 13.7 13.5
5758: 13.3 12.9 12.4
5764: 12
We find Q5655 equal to 5.86 angstrom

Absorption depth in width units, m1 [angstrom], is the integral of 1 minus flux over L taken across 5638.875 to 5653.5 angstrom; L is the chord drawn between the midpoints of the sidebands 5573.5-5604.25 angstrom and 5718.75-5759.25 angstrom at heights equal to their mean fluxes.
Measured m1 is 1.7 angstrom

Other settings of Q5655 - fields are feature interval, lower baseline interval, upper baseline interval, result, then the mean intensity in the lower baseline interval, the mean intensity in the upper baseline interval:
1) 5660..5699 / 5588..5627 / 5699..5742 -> 3.17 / 9.87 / 12.2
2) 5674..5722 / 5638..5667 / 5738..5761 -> 1.60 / 10.4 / 13.1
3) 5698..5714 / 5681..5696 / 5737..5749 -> -0.42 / 10.7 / 12.7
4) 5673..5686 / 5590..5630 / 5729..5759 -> 1.20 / 9.77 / 12.9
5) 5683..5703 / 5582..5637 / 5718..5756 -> 1.37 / 9.95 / 12.7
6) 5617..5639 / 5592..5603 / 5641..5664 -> 1.41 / 9.82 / 10.5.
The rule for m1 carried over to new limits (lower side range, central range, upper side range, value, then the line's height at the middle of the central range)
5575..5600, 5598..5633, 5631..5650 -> 2.07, 10.2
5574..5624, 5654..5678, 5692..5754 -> 2.05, 11.3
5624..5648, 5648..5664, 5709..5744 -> -1.04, 10.2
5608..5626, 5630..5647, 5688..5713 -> 0.97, 10.2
